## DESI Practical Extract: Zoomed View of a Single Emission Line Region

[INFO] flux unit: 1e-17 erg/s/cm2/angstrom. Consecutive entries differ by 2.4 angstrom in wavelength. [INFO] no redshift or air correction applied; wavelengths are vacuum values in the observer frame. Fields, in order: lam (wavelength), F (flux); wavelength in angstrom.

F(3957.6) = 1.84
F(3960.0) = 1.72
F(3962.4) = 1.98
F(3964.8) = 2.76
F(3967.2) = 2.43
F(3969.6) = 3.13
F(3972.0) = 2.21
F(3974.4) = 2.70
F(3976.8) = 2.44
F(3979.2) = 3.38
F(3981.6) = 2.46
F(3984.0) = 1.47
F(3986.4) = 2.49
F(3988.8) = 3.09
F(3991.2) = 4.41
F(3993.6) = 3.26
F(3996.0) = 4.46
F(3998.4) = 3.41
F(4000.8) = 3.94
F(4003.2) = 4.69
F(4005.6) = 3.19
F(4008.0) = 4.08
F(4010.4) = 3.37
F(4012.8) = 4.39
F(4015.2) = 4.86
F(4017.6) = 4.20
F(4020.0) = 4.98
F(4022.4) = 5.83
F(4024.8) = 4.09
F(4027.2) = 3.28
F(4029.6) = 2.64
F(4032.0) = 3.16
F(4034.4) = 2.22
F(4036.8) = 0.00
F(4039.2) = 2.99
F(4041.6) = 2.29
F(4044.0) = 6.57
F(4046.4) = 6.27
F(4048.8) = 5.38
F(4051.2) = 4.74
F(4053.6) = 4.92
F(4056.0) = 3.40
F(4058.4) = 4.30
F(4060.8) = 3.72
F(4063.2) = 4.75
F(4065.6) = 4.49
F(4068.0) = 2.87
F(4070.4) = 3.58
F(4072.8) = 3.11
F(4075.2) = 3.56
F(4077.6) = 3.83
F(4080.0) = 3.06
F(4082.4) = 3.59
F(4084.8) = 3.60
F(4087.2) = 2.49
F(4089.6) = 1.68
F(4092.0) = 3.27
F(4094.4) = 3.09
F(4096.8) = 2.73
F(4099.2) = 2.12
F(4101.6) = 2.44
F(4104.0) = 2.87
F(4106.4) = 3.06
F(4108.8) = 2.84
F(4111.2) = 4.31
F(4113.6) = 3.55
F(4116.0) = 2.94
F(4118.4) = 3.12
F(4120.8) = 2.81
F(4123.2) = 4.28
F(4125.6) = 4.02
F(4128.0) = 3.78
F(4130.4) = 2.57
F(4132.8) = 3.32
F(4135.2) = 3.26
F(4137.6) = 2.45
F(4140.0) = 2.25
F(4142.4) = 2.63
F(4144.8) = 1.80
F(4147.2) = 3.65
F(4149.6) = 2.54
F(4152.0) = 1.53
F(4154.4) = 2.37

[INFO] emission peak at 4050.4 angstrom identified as Lyman alpha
